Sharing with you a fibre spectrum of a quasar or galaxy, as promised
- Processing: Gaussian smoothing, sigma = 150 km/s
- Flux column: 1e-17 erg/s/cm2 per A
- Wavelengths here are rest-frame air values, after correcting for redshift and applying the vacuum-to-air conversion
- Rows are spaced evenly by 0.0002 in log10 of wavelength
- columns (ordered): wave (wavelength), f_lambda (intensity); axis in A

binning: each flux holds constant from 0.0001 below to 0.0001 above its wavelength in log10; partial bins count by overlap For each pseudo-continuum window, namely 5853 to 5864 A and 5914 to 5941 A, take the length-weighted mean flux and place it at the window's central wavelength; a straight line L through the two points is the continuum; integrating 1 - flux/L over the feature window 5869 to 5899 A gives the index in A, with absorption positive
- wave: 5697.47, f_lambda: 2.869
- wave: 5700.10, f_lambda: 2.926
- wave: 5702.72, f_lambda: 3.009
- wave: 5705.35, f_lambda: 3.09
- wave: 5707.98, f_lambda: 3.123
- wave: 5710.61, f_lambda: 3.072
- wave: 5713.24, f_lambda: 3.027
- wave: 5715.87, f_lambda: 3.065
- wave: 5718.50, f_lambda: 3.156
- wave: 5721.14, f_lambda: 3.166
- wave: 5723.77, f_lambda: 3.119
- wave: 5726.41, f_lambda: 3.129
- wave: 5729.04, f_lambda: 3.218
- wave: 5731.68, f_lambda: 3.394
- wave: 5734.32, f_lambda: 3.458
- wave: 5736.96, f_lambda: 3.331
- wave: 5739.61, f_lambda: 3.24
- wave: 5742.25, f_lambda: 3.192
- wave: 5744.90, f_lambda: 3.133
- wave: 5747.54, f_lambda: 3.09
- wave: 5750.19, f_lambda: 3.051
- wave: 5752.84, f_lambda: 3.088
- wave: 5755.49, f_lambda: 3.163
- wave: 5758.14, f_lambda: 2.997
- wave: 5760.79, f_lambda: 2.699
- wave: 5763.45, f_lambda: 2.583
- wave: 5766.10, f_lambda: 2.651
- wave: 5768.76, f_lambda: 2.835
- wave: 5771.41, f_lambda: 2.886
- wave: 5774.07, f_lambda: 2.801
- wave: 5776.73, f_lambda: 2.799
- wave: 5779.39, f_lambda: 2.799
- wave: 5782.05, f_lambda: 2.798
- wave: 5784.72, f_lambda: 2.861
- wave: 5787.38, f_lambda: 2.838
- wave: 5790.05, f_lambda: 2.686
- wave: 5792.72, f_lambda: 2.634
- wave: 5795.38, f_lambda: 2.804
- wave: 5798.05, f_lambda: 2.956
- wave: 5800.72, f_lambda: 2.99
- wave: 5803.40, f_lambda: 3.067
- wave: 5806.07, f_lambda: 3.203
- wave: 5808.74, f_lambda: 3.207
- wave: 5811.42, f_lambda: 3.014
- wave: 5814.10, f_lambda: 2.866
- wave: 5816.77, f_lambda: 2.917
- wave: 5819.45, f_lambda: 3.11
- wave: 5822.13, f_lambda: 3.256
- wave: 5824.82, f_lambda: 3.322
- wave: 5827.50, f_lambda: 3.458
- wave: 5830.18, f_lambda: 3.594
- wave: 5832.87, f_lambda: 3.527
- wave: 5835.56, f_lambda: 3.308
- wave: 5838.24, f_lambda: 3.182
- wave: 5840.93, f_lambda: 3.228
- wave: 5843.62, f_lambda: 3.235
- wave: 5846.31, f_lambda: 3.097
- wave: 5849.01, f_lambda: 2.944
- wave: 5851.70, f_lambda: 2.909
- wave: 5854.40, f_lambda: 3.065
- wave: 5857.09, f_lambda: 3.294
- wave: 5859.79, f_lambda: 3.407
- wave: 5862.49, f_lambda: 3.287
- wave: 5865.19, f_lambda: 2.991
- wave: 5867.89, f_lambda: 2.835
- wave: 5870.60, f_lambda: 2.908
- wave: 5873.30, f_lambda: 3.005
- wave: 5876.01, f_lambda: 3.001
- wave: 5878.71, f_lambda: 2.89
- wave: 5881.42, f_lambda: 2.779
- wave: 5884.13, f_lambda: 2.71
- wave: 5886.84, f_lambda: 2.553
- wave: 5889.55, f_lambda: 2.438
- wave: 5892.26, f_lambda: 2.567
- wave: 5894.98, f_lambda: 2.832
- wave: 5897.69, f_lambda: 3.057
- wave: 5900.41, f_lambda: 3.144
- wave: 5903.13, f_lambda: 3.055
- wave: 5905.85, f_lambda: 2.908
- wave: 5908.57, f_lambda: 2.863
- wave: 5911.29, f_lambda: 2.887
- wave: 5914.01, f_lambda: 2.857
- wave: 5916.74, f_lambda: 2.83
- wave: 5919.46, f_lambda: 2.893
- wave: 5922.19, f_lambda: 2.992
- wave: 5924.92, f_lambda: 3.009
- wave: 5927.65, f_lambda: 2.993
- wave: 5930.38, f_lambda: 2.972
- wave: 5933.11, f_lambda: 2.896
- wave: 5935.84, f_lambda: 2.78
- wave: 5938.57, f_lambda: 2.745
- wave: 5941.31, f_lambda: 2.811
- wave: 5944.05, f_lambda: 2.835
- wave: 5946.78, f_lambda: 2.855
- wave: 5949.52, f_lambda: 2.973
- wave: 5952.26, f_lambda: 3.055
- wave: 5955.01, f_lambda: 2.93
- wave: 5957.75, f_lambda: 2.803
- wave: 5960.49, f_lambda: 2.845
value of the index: 3.17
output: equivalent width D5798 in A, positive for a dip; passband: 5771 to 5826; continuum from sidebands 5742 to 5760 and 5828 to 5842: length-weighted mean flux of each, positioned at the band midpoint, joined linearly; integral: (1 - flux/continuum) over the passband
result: 5.2 A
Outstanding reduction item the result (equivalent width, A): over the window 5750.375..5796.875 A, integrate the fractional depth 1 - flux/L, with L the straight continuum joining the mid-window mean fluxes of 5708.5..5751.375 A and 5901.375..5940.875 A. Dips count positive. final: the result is 4.3 A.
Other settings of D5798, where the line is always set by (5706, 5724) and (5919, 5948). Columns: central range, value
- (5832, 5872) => -2.3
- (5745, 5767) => 0.9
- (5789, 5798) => 0.8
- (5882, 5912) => 1.1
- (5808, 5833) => -1.8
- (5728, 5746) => -1.2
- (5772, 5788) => 1.2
